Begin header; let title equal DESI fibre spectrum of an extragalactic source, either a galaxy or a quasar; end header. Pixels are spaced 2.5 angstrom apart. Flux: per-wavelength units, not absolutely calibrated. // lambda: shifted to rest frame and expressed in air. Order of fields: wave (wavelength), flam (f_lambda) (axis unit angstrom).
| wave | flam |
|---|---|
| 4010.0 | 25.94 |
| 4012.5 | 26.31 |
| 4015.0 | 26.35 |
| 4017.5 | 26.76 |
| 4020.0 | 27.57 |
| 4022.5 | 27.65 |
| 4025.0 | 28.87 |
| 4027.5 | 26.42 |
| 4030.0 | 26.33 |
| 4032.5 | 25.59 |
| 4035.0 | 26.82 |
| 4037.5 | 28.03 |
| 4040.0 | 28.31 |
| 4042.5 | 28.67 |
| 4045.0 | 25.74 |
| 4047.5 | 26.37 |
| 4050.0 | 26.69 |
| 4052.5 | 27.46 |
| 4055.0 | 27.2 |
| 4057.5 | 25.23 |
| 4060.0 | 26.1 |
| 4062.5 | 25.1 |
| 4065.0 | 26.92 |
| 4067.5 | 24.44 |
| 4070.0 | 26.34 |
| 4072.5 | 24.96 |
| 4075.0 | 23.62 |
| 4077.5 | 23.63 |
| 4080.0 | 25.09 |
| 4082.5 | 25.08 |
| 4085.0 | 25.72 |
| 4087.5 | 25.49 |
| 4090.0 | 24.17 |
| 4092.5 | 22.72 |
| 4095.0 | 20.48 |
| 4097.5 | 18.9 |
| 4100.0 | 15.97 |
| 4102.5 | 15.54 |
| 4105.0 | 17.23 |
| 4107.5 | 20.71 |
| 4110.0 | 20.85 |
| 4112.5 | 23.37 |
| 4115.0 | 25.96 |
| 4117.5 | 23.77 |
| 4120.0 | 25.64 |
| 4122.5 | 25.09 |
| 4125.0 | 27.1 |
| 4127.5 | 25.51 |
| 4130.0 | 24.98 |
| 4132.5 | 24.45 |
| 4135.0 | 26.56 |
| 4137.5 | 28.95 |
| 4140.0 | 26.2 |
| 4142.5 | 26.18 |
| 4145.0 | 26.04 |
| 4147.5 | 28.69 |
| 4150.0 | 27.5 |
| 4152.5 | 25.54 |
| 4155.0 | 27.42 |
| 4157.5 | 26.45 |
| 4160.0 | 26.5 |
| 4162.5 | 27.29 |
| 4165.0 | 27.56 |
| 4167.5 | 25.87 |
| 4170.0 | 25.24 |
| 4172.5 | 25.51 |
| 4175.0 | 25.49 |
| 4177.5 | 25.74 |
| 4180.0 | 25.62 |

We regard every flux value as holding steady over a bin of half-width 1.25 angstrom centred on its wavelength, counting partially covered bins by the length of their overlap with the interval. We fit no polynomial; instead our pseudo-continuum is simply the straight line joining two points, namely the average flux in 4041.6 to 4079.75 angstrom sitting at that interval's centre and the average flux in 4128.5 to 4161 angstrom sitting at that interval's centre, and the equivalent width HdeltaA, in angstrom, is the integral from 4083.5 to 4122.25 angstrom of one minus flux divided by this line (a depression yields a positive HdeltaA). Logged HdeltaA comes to 6.4 angstrom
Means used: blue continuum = 25.9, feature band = 21.9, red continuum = 26.6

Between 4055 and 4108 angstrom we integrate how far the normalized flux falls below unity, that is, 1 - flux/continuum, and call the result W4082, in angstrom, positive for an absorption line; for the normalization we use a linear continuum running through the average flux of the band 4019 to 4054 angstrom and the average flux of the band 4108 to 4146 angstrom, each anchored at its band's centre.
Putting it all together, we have 6.3 angstrom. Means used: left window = 27.2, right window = 25.3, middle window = 23.2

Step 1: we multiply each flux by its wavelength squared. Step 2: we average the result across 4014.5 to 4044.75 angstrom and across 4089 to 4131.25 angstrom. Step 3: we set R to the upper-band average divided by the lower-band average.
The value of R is 0.85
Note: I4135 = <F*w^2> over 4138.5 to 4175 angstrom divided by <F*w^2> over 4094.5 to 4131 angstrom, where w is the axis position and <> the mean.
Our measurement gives 1.23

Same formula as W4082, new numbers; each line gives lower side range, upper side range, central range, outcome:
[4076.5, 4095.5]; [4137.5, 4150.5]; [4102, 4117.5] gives 2.6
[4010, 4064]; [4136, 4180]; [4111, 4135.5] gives 1.4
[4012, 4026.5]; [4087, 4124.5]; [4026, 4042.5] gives -0.5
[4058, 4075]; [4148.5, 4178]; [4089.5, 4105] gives 3.9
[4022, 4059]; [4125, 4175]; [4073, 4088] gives 1.1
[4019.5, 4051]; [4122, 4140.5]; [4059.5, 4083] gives 1.5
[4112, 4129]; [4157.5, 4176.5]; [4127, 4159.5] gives -1.0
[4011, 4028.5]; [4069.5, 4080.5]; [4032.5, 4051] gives -0.7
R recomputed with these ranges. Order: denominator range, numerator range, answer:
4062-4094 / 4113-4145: 1.07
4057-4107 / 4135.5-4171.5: 1.20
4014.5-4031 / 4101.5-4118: 0.81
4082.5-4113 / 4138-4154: 1.30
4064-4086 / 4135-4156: 1.12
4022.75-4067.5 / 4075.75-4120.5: 0.85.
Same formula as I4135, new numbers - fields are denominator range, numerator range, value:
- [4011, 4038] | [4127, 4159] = 1.04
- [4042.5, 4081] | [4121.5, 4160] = 1.07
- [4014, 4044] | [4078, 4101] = 0.86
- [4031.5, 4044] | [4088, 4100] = 0.79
